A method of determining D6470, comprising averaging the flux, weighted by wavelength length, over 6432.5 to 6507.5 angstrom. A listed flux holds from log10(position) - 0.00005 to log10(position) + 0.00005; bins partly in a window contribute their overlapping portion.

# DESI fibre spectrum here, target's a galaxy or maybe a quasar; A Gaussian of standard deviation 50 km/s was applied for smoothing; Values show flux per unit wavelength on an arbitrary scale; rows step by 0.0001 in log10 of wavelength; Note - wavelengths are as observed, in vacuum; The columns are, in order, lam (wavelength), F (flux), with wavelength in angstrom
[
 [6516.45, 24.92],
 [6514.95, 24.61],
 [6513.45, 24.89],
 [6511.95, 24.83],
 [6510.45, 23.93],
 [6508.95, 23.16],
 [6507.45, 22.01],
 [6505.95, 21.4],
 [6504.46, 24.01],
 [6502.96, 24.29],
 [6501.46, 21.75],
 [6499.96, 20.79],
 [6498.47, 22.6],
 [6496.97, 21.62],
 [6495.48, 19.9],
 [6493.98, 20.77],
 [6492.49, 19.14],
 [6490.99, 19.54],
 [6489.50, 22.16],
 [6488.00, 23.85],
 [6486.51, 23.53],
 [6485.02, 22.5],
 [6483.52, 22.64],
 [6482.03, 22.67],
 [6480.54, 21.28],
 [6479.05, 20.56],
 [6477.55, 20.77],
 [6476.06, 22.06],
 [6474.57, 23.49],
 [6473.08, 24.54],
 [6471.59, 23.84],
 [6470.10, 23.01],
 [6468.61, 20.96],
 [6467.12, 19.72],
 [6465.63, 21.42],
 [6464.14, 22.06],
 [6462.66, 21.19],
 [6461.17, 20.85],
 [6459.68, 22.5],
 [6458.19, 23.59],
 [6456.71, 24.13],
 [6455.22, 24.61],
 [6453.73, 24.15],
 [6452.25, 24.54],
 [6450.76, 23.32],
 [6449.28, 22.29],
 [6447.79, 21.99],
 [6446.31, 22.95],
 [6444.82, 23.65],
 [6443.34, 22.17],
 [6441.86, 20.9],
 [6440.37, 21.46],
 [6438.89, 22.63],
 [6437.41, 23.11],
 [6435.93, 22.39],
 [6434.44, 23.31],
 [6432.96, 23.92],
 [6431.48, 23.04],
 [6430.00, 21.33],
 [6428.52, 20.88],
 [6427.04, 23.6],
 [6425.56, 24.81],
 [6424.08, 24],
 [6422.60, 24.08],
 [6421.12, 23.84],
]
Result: 22.3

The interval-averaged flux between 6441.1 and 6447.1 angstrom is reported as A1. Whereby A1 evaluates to 22.4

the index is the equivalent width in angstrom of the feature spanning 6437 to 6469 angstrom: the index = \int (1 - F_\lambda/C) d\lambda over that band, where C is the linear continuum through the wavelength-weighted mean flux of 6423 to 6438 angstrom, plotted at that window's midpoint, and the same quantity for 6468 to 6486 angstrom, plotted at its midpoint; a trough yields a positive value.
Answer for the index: 0.4 angstrom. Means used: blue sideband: 23.1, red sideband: 22.4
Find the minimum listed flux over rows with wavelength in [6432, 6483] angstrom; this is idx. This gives 19.72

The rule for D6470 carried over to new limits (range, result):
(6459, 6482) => 21.9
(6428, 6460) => 22.9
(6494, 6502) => 21.3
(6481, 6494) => 21.9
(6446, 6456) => 23.4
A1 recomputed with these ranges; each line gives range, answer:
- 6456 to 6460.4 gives 23.4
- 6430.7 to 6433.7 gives 23.5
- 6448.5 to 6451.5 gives 22.8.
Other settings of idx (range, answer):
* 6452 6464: 20.85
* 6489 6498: 19.14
